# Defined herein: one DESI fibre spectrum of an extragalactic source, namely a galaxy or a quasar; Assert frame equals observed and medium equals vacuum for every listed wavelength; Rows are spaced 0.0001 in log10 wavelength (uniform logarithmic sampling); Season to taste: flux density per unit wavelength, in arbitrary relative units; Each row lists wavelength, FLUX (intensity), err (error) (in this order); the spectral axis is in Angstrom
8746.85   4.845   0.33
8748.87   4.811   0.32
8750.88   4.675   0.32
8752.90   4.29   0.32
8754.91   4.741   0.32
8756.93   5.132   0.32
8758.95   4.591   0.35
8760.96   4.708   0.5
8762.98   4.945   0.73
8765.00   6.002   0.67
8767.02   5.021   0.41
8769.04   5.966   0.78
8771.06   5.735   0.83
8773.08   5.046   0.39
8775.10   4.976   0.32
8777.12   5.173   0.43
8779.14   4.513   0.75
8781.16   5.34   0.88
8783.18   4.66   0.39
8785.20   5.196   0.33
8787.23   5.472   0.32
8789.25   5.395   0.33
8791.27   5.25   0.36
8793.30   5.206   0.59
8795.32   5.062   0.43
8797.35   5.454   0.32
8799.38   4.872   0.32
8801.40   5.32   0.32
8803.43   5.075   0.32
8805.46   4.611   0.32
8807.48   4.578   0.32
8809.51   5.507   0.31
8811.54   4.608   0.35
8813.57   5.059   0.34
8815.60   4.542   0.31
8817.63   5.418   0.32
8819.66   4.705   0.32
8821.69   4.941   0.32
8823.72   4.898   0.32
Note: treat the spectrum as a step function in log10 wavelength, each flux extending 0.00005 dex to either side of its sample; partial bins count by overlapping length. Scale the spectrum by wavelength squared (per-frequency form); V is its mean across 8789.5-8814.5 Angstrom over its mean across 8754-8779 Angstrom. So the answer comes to 0.99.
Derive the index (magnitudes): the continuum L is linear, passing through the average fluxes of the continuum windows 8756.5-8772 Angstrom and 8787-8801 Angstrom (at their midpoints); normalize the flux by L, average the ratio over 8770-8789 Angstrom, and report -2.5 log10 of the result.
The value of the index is 0.02 mag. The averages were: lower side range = 5.26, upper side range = 5.24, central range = 5.14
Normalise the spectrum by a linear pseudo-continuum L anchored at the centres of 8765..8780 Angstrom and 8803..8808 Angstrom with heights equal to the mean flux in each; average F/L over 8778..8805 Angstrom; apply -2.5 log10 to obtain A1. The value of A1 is -0.04 mag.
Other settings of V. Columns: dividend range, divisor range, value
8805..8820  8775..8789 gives 0.97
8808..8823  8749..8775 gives 0.99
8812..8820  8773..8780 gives 1.01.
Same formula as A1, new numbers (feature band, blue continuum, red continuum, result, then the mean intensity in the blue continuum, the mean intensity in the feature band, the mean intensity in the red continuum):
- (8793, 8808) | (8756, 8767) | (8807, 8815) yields -0.01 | 5.07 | 5.03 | 4.94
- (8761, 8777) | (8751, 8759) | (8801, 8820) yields -0.12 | 4.69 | 5.33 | 4.94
